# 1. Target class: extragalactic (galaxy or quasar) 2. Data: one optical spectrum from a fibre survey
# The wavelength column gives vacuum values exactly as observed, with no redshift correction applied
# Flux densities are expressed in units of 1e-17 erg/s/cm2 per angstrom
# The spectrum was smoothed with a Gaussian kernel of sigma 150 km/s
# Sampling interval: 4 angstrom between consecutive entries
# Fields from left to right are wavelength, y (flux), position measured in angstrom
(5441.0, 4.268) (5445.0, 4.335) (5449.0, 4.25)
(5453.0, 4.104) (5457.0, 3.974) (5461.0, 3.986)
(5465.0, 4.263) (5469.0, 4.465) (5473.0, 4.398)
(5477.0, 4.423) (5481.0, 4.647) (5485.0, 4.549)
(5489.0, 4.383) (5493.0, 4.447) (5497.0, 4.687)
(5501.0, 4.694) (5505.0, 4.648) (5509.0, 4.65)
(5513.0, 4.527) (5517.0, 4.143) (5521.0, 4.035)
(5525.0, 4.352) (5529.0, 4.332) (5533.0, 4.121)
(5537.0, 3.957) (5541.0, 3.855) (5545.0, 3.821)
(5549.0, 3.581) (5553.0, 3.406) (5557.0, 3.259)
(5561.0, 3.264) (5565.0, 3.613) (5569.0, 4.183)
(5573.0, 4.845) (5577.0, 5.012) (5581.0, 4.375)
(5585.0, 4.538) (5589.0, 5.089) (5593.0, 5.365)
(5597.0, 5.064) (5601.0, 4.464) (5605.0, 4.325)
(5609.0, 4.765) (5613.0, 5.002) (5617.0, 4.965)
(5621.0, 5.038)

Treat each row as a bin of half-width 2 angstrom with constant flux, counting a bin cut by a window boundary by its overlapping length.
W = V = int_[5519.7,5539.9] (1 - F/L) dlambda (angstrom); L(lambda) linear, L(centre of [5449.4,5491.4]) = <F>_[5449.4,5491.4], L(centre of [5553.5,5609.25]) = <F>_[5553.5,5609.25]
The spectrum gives 0.98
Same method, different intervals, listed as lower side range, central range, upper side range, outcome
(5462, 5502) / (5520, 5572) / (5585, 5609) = 9.2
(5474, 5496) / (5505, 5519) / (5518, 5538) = -0.6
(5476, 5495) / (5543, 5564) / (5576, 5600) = 5.7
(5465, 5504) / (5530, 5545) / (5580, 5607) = 2.1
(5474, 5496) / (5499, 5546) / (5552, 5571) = -2.7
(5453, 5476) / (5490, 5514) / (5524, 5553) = -3.1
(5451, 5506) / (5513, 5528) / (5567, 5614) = 1.0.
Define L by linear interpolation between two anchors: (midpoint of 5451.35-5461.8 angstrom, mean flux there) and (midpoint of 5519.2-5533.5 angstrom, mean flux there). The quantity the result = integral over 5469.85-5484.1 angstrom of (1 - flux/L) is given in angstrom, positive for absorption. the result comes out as -1.4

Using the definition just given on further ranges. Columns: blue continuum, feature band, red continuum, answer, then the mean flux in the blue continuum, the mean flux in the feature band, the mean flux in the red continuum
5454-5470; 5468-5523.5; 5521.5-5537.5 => -4.0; 4.15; 4.48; 4.2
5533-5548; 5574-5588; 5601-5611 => -1.3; 3.89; 4.69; 4.53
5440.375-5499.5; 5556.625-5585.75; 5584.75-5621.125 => 3.6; 4.35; 4.17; 4.87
